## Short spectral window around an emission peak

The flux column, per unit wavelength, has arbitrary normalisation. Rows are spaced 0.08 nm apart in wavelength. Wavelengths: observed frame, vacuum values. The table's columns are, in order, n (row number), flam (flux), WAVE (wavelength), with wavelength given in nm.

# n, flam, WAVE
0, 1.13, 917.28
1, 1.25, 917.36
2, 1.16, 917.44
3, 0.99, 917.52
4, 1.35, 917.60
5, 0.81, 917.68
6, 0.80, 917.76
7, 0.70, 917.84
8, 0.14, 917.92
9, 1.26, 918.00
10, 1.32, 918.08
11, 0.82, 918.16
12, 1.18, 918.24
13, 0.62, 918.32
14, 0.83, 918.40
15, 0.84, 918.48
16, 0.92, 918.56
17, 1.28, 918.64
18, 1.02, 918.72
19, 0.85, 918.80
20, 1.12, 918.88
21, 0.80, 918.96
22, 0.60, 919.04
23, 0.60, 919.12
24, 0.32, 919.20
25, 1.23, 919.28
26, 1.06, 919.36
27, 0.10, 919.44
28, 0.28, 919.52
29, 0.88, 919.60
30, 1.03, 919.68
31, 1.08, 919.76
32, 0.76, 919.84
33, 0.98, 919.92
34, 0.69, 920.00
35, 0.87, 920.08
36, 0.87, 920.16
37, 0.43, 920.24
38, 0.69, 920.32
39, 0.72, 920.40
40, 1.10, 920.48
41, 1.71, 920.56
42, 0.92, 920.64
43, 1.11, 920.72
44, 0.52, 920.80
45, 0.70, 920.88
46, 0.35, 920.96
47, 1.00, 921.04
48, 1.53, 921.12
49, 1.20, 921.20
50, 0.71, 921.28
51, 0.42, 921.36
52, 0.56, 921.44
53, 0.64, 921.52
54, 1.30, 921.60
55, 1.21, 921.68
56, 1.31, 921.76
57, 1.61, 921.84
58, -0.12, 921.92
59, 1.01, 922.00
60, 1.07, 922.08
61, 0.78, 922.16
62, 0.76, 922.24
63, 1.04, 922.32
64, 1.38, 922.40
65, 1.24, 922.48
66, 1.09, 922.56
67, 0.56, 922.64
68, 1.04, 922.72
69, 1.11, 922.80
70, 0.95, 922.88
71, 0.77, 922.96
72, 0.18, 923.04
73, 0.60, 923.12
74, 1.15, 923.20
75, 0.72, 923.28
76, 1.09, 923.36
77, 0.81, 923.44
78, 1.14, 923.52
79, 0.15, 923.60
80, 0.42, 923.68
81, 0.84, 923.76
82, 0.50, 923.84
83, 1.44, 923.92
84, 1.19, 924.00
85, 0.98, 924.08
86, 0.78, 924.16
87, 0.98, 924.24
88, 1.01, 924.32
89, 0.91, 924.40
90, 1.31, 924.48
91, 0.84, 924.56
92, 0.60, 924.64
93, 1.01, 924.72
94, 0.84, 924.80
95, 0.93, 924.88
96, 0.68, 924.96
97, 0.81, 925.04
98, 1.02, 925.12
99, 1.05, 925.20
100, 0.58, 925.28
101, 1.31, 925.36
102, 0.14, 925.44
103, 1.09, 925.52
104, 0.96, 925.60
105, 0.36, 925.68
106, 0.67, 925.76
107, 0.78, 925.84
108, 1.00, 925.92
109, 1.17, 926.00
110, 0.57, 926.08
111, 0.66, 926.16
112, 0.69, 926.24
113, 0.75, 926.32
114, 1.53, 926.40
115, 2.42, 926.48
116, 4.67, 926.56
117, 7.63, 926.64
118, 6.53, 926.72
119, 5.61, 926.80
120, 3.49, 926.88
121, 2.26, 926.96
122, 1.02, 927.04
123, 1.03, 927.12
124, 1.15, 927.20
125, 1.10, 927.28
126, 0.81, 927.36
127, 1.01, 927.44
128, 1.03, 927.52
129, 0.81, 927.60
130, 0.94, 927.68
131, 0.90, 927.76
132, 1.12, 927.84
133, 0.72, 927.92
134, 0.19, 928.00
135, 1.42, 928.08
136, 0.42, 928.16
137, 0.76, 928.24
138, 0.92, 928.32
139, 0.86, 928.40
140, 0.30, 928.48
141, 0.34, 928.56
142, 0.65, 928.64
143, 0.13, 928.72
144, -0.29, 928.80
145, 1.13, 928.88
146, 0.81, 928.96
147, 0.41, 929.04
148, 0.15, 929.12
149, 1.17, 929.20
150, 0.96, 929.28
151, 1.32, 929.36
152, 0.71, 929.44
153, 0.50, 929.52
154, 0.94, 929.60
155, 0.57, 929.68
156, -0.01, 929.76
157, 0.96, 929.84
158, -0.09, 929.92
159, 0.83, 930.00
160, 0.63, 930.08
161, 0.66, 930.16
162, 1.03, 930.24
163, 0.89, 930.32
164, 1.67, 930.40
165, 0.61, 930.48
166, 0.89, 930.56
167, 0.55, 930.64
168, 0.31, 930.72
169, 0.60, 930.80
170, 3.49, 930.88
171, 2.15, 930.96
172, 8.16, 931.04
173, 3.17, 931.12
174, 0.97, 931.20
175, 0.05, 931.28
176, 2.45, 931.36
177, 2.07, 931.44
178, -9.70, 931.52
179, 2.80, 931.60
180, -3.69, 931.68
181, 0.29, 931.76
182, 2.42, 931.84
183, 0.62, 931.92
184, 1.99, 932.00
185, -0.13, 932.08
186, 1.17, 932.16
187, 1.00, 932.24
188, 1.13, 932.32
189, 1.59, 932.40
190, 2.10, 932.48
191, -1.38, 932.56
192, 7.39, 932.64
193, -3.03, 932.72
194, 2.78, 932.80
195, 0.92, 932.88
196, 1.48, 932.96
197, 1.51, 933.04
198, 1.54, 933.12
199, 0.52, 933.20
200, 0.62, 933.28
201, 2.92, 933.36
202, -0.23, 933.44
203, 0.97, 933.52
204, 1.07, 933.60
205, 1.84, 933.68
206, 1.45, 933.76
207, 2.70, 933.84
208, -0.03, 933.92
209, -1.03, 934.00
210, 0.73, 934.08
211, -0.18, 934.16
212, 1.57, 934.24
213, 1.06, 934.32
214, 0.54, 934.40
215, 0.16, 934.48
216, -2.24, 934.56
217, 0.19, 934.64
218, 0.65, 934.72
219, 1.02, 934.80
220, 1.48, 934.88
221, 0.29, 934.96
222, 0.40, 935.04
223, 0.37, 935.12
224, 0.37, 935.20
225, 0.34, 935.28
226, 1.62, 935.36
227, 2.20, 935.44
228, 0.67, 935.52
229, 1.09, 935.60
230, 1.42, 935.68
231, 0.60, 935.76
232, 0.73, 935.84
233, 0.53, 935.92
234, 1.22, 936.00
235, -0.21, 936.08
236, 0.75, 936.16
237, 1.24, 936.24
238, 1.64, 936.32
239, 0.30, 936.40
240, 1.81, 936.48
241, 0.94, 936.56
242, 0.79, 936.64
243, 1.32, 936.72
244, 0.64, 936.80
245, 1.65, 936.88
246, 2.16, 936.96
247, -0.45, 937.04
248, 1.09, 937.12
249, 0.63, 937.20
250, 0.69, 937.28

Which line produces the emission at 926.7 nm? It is Halpha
